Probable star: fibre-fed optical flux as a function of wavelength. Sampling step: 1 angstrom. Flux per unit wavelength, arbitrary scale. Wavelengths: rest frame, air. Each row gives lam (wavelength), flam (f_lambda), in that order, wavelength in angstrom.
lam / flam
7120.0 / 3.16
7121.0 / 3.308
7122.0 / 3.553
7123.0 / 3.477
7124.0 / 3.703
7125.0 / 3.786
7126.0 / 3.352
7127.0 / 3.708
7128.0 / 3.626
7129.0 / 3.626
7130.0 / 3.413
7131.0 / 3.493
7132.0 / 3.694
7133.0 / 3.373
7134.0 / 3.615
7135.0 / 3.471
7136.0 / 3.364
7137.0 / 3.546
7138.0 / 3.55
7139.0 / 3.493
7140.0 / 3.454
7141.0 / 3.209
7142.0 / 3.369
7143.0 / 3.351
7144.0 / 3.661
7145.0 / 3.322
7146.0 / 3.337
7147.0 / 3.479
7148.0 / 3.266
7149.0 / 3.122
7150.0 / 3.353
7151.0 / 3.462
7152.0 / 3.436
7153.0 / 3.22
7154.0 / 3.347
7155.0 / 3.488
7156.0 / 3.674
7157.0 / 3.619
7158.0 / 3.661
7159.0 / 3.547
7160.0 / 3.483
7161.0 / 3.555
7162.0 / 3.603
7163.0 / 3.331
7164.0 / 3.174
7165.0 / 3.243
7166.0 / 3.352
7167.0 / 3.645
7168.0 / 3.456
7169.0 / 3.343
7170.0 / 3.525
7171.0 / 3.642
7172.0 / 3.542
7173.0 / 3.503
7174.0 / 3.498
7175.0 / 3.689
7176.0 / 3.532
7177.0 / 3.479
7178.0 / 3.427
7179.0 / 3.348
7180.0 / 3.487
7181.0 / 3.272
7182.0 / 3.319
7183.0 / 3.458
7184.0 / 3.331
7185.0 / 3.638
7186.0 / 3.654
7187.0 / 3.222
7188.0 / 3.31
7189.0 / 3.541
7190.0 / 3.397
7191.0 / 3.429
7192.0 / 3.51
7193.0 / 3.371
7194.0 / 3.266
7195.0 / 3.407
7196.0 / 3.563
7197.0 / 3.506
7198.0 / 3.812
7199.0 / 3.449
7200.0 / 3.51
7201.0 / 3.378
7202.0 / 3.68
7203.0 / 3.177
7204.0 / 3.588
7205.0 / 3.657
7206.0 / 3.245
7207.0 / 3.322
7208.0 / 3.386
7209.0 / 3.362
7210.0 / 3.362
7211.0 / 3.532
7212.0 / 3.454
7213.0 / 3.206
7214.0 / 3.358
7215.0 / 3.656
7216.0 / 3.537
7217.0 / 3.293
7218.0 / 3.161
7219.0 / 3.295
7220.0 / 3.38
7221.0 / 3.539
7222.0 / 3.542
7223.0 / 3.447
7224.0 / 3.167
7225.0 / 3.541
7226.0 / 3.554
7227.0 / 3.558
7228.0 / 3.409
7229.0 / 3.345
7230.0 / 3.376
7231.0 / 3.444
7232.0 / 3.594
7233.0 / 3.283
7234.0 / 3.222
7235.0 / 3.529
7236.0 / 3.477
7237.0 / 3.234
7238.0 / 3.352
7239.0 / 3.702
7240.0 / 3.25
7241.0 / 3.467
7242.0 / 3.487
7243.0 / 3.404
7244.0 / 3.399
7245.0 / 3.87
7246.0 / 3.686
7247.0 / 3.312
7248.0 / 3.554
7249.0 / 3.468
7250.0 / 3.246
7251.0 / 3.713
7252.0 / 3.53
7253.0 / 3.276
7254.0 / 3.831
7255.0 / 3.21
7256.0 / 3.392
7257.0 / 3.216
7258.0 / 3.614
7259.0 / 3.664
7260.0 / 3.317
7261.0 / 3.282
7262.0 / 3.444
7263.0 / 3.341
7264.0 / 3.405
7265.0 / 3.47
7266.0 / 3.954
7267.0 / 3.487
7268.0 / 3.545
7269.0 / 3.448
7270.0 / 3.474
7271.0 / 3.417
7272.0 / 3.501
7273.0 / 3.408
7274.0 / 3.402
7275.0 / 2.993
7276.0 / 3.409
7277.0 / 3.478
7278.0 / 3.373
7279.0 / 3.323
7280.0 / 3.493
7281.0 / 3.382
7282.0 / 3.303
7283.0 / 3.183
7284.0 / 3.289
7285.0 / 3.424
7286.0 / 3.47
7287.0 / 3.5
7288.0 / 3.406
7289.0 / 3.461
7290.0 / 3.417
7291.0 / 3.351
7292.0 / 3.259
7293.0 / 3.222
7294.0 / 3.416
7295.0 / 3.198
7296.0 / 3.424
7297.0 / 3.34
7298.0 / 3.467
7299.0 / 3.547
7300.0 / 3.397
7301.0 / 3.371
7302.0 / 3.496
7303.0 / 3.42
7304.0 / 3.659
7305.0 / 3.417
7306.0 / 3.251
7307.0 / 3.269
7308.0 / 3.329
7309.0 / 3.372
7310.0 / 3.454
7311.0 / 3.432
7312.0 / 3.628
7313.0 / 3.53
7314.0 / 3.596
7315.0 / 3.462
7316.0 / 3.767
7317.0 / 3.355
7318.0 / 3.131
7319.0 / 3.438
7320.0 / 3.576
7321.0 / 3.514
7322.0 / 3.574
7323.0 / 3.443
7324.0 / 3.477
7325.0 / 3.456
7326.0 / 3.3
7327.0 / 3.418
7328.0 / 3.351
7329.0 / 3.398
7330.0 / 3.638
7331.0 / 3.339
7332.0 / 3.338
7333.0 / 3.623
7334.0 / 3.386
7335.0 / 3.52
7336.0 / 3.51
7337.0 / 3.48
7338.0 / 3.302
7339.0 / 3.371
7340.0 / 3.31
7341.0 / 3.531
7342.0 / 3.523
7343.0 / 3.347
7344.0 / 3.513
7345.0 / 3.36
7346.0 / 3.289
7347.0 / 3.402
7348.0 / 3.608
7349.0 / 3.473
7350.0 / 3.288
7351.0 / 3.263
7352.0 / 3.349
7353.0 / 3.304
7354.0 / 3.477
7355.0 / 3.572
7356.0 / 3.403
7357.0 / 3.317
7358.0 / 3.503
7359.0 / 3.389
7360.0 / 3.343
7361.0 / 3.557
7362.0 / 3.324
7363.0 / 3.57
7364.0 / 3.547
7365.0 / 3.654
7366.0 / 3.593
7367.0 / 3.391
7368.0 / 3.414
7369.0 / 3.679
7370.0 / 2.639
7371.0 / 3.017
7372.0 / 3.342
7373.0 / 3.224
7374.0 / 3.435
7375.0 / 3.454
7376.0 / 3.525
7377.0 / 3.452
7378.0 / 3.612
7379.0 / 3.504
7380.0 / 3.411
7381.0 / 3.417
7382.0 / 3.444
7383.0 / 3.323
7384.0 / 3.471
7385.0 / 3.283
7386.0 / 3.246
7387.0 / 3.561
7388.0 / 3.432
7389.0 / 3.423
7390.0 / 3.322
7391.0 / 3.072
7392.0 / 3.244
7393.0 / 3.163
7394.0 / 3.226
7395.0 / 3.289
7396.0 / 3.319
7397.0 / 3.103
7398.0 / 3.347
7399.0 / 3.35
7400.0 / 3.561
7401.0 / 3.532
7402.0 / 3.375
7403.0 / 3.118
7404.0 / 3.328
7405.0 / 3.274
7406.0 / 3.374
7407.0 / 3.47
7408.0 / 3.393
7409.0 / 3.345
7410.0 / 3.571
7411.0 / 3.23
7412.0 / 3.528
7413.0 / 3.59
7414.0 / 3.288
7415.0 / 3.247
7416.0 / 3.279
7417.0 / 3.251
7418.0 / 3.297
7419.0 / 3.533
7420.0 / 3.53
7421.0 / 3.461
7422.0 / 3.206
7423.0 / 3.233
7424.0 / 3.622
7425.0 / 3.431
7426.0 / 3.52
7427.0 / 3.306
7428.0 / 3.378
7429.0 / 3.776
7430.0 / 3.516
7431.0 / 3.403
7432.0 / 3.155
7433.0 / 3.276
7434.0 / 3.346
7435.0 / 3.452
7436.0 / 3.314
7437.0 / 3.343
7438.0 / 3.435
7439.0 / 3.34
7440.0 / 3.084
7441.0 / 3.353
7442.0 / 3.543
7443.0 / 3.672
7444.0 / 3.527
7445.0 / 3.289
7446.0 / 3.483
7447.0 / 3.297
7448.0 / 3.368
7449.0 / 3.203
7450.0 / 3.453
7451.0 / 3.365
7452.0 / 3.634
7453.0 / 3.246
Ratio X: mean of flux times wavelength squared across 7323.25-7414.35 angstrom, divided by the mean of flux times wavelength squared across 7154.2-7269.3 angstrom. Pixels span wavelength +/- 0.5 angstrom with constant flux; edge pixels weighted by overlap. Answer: 1.03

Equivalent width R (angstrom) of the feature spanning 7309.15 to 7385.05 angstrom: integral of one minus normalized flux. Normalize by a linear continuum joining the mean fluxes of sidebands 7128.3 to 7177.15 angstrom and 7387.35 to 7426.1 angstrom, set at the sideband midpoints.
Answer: -1.1 angstrom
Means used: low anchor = 3.46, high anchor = 3.35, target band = 3.43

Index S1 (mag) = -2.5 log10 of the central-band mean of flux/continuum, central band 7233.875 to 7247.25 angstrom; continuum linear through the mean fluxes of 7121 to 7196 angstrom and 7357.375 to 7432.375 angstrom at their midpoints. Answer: -0.01 mag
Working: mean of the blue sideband 3.46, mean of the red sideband 3.38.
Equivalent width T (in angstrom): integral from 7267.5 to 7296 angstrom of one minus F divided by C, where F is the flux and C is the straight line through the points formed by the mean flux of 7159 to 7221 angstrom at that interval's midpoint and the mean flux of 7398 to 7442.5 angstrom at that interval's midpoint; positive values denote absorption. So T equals 0.3 angstrom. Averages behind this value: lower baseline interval 3.44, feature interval 3.38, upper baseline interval 3.38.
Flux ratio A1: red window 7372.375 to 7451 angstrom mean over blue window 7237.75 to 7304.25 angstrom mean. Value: 0.98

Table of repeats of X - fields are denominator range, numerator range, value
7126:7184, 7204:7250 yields 1.01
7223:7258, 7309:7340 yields 1.03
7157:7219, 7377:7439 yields 1.04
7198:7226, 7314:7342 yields 1.04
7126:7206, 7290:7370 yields 1.04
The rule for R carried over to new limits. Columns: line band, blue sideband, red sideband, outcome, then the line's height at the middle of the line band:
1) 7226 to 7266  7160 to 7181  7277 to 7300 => -0.5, 3.41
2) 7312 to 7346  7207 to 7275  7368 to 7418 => -0.6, 3.39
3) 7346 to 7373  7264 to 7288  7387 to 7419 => -0.2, 3.37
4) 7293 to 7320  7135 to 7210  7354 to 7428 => -0.2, 3.41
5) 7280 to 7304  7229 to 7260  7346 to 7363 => 0.3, 3.44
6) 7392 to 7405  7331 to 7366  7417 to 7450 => 0.4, 3.41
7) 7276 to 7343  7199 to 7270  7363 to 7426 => -0.2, 3.41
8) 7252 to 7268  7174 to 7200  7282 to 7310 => -0.3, 3.41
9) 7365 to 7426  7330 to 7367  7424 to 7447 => 1.0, 3.42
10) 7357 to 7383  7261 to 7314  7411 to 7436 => -0.1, 3.4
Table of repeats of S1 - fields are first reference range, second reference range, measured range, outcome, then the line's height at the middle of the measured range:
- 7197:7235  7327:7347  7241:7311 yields 0.00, 3.43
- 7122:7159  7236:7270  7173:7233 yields 0.01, 3.47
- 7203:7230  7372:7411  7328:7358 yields -0.01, 3.38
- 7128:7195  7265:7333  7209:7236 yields 0.01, 3.44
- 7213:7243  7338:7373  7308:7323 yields -0.02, 3.4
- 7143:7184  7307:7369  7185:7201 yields -0.01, 3.44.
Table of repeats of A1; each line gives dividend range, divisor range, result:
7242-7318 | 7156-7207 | 0.99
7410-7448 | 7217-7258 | 0.99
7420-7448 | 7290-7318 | 0.99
